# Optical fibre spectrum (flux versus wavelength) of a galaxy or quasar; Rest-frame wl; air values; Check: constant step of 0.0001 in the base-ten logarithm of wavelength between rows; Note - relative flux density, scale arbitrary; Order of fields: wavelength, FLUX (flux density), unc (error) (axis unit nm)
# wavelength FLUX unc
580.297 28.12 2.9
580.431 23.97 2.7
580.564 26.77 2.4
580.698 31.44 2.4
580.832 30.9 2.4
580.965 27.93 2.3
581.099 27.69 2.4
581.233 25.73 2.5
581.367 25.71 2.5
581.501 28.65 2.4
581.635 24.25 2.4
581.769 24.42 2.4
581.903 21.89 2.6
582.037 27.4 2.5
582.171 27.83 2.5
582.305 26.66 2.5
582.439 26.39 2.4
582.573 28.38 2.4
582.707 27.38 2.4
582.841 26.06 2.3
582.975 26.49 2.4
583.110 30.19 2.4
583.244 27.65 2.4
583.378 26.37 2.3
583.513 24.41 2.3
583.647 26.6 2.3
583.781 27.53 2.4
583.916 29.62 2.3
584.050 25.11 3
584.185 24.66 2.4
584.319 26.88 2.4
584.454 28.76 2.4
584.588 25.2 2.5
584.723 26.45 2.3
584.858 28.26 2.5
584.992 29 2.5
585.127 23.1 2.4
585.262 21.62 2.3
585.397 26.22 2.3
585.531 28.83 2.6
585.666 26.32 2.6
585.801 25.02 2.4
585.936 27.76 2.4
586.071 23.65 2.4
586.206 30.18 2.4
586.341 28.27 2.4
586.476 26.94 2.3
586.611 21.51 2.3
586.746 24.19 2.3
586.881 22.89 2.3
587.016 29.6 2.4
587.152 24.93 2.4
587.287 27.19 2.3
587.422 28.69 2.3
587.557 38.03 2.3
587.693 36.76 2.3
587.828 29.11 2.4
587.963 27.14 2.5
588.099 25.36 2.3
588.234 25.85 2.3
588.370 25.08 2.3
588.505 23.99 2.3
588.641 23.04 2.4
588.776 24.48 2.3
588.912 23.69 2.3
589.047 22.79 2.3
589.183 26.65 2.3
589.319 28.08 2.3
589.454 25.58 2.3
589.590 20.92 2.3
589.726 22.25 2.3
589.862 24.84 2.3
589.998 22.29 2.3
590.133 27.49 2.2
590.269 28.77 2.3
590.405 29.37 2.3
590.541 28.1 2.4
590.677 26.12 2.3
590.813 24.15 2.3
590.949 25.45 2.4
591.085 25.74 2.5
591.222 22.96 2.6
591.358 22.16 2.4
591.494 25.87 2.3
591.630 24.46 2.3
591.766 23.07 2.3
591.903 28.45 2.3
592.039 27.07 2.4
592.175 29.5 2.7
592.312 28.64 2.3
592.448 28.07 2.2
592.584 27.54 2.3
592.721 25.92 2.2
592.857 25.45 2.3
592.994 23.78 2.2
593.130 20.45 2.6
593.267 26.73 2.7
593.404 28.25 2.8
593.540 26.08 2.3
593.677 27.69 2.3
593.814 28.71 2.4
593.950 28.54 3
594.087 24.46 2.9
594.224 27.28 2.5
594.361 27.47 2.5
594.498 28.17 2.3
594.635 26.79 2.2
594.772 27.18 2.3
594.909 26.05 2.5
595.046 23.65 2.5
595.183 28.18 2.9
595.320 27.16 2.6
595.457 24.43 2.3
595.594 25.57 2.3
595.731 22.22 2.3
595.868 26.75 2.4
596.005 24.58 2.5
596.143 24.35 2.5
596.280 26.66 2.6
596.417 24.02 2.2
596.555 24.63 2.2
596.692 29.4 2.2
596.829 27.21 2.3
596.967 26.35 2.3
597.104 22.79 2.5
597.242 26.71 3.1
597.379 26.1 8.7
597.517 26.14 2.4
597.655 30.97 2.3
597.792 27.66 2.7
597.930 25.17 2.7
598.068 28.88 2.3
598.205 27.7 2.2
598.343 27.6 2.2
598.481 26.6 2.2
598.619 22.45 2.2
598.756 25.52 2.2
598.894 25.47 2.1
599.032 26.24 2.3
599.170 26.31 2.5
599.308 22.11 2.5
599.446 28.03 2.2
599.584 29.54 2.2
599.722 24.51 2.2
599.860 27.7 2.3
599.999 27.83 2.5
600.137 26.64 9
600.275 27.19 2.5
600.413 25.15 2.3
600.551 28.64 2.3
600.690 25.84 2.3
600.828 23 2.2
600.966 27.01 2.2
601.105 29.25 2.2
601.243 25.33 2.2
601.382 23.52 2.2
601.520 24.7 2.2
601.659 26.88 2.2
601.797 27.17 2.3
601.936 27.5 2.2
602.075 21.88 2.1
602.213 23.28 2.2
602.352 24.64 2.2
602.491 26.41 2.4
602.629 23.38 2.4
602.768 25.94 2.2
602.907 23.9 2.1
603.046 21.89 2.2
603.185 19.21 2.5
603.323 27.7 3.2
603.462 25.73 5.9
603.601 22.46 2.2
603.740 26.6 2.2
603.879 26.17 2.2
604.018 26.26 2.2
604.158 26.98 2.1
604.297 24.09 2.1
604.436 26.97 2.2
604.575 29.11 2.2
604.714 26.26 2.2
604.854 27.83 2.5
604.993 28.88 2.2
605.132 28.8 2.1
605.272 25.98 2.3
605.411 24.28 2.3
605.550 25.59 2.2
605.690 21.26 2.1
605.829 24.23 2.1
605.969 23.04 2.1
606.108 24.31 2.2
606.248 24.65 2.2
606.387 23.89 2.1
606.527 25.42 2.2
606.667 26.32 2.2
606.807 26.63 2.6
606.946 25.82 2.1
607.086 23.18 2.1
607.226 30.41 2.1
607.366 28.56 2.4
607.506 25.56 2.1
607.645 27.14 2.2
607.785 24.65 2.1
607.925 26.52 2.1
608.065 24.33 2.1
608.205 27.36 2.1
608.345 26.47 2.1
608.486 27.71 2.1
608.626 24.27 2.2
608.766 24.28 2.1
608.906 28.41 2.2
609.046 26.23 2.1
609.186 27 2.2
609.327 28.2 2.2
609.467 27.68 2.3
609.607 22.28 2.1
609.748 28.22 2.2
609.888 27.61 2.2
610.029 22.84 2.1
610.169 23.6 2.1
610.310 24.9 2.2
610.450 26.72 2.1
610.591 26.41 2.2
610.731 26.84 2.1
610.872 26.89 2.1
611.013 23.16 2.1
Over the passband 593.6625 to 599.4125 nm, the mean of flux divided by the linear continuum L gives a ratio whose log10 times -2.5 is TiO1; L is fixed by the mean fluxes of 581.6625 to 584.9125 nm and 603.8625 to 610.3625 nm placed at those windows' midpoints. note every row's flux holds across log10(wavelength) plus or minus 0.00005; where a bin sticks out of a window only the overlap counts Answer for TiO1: 0.00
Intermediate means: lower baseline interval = 26.7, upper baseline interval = 26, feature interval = 26.2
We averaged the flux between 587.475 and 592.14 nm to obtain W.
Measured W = 26.1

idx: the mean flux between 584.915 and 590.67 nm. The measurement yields 26.3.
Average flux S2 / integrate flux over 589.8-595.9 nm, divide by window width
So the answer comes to 26.2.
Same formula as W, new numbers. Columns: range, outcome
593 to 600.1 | 26.3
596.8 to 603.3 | 25.8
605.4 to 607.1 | 24.6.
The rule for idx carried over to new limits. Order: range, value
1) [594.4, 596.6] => 25.7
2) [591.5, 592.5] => 27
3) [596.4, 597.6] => 26.1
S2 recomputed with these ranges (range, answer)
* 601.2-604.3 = 24.9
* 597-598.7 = 26.6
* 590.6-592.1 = 25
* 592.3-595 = 26.6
